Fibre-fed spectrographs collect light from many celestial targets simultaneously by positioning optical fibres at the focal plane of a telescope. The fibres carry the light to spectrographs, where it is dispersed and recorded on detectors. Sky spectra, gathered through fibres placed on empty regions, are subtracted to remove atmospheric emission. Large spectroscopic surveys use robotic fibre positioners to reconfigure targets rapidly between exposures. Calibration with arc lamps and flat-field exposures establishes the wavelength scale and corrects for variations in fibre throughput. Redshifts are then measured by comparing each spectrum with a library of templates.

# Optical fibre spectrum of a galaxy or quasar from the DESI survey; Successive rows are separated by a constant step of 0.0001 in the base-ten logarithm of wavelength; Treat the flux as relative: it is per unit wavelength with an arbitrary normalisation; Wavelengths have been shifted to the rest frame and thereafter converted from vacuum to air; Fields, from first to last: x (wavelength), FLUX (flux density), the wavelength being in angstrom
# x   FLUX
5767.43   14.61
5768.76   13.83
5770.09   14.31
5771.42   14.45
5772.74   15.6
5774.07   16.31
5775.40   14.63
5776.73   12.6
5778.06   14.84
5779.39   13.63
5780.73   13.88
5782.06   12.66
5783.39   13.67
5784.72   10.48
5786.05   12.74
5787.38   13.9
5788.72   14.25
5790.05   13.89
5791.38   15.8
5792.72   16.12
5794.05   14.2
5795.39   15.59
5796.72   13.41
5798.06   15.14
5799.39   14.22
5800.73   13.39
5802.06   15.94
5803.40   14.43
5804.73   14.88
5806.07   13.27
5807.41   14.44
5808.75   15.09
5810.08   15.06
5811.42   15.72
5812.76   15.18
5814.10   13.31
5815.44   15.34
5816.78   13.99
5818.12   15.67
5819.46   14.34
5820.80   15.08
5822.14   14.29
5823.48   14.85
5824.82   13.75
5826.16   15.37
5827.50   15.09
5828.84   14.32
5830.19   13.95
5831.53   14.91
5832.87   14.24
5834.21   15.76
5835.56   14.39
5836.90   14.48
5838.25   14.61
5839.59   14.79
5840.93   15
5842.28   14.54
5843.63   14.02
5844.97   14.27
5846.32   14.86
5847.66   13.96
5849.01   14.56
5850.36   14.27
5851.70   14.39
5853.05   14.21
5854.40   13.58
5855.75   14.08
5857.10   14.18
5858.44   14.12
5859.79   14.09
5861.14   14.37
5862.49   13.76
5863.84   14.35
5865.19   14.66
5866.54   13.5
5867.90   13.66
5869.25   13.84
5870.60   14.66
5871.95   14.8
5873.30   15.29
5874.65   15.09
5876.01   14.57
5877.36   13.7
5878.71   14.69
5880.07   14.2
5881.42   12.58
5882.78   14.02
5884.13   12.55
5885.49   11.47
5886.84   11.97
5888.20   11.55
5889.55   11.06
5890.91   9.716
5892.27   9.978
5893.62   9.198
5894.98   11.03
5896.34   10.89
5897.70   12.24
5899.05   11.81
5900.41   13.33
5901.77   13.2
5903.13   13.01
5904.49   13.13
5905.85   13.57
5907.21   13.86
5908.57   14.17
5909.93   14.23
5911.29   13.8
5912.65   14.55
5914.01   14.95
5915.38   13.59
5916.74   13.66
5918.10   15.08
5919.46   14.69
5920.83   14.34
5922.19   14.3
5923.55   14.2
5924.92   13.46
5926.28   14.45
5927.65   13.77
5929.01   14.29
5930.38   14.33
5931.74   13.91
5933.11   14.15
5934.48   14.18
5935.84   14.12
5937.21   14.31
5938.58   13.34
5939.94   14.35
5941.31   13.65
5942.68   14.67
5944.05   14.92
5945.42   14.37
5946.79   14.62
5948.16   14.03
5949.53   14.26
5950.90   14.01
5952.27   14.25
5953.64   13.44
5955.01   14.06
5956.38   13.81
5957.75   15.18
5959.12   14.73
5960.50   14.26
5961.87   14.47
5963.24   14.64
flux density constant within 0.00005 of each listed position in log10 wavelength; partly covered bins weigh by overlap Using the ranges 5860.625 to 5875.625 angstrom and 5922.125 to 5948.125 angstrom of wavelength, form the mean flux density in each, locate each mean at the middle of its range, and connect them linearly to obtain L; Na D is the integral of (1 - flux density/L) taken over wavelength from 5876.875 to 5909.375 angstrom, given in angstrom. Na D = 4.36 angstrom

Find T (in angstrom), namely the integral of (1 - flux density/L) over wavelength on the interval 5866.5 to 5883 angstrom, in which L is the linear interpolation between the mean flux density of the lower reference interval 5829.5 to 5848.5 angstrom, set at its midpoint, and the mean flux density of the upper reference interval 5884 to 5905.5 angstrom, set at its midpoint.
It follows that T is -2.0 angstrom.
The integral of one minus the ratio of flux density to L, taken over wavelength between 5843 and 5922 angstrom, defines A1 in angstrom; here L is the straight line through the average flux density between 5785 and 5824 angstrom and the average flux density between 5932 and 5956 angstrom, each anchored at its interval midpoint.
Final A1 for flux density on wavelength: 4.6 angstrom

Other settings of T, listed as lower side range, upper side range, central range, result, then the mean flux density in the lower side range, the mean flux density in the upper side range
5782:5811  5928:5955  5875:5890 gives 1.3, 14.3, 14.2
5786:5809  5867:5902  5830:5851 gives -1.4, 14.5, 12.7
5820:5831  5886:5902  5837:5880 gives -4.5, 14.6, 11.3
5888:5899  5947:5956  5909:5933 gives -3.7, 10.7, 14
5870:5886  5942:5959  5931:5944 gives 0.1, 14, 14.3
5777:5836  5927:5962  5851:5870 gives 0.4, 14.4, 14.2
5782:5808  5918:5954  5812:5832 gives -0.7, 14.2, 14.2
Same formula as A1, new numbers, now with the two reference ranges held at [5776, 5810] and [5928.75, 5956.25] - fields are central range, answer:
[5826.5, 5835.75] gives -0.38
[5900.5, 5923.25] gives 0.24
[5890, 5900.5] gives 2.41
